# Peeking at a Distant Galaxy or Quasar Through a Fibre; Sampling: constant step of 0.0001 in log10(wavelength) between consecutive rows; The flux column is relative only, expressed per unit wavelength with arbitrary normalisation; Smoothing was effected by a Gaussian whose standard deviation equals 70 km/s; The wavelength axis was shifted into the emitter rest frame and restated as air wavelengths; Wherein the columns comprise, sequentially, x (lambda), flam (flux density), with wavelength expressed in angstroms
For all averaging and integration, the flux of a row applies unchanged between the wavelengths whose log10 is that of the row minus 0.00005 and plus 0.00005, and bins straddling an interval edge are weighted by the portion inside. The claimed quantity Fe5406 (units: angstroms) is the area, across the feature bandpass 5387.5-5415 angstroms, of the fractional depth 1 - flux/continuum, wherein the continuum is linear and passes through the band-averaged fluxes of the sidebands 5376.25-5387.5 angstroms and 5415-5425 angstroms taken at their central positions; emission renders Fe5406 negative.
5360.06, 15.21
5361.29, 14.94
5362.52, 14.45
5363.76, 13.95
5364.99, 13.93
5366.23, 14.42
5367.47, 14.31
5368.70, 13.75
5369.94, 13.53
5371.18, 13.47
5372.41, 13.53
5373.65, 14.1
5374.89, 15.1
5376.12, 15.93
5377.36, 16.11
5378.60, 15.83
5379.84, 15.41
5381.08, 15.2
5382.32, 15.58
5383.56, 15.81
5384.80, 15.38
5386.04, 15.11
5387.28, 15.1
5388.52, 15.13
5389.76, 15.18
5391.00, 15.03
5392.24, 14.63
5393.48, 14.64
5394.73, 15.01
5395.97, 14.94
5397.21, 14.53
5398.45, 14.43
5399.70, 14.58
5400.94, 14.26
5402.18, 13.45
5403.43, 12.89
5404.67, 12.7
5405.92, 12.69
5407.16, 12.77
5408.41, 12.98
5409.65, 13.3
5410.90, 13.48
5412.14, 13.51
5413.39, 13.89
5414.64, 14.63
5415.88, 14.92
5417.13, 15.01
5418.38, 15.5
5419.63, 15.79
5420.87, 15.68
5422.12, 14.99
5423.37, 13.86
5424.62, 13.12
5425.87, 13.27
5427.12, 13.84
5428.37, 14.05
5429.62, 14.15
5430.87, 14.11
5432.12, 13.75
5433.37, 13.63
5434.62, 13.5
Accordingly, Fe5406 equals 2.12 angstroms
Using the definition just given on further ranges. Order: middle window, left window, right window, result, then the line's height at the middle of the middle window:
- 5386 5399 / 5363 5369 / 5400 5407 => -1.3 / 13.5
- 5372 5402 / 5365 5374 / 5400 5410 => -3.3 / 13.5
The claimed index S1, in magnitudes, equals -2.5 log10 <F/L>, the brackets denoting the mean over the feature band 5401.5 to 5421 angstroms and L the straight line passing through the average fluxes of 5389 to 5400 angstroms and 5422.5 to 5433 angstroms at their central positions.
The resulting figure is 0.028 mag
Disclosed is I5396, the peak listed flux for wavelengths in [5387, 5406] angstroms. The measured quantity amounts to 15.18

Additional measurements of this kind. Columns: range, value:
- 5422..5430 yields 14.99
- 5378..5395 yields 15.83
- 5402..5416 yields 14.92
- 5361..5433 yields 16.11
